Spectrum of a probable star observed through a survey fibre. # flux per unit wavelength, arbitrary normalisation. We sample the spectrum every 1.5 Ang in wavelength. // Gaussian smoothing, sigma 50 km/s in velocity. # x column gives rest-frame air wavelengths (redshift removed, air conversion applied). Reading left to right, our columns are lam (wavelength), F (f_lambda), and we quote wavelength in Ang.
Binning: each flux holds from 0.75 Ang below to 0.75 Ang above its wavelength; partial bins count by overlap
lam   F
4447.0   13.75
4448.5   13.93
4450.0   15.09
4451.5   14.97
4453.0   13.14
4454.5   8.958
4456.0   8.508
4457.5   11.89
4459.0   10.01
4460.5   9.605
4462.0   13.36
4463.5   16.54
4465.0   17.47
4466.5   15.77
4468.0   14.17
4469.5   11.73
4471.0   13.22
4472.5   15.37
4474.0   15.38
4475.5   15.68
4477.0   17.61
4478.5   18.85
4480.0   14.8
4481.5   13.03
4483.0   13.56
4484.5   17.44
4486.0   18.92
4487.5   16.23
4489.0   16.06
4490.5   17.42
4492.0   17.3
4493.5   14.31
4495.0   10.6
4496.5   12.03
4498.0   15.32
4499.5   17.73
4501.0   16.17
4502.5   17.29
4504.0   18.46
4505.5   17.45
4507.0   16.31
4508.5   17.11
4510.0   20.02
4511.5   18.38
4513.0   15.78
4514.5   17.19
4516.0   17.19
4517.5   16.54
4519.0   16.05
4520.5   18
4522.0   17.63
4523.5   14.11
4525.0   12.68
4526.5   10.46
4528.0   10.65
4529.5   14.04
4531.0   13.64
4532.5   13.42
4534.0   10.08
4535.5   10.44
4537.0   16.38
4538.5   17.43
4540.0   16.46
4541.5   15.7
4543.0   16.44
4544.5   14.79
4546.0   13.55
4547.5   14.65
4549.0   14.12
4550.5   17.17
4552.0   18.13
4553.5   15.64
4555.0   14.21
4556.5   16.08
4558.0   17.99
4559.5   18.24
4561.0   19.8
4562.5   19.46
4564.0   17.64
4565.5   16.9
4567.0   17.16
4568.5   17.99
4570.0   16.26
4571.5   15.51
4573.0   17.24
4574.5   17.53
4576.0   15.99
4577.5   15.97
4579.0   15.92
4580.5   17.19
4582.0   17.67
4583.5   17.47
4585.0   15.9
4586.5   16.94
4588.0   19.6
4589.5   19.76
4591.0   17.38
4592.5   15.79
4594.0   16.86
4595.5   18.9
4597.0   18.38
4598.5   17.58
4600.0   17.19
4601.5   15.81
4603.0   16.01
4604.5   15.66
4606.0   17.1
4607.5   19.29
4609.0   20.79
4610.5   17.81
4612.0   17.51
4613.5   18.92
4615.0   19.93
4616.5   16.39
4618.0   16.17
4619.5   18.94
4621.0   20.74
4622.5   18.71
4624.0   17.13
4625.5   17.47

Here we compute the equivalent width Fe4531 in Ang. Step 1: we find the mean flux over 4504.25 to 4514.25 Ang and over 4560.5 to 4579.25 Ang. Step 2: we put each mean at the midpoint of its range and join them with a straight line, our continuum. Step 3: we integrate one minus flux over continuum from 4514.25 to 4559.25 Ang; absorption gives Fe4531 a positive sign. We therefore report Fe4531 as 6.0 Ang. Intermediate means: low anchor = 17.5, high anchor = 17.2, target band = 15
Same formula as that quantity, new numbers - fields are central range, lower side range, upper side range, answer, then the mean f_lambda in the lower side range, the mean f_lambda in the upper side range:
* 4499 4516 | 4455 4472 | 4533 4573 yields -3.5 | 12.9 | 16.1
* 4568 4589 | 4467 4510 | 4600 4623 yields 0.5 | 15.8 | 18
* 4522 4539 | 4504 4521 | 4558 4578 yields 4.1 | 17.3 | 17.4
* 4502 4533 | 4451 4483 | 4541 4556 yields -2.2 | 13.8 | 15.4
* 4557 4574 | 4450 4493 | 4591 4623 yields -0.8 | 14.5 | 17.8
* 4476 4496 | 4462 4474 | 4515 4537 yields -1.7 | 14.8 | 14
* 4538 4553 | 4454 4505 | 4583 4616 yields 0.5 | 14.8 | 17.7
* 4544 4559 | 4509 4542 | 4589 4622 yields 0.3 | 15.1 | 17.9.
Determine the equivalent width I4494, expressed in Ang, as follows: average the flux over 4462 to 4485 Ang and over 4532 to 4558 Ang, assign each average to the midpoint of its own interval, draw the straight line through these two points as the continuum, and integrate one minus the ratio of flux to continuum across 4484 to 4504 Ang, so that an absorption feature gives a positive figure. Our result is -1.0 Ang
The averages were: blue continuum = 15.3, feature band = 16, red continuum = 15.1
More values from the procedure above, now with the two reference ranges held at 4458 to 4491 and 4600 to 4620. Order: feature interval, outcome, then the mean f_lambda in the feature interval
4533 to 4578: 1.32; 16.2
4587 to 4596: -0.35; 18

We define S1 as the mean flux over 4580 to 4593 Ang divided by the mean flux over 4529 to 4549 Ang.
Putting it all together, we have 1.22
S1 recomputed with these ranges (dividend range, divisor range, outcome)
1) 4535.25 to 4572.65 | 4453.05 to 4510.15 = 1.10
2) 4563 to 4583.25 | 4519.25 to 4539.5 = 1.22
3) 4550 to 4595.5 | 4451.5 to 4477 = 1.29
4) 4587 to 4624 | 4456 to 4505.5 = 1.19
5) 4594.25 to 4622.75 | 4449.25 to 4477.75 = 1.32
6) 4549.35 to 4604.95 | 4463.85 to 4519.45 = 1.07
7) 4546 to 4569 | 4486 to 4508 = 1.05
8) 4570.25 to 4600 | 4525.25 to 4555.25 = 1.20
